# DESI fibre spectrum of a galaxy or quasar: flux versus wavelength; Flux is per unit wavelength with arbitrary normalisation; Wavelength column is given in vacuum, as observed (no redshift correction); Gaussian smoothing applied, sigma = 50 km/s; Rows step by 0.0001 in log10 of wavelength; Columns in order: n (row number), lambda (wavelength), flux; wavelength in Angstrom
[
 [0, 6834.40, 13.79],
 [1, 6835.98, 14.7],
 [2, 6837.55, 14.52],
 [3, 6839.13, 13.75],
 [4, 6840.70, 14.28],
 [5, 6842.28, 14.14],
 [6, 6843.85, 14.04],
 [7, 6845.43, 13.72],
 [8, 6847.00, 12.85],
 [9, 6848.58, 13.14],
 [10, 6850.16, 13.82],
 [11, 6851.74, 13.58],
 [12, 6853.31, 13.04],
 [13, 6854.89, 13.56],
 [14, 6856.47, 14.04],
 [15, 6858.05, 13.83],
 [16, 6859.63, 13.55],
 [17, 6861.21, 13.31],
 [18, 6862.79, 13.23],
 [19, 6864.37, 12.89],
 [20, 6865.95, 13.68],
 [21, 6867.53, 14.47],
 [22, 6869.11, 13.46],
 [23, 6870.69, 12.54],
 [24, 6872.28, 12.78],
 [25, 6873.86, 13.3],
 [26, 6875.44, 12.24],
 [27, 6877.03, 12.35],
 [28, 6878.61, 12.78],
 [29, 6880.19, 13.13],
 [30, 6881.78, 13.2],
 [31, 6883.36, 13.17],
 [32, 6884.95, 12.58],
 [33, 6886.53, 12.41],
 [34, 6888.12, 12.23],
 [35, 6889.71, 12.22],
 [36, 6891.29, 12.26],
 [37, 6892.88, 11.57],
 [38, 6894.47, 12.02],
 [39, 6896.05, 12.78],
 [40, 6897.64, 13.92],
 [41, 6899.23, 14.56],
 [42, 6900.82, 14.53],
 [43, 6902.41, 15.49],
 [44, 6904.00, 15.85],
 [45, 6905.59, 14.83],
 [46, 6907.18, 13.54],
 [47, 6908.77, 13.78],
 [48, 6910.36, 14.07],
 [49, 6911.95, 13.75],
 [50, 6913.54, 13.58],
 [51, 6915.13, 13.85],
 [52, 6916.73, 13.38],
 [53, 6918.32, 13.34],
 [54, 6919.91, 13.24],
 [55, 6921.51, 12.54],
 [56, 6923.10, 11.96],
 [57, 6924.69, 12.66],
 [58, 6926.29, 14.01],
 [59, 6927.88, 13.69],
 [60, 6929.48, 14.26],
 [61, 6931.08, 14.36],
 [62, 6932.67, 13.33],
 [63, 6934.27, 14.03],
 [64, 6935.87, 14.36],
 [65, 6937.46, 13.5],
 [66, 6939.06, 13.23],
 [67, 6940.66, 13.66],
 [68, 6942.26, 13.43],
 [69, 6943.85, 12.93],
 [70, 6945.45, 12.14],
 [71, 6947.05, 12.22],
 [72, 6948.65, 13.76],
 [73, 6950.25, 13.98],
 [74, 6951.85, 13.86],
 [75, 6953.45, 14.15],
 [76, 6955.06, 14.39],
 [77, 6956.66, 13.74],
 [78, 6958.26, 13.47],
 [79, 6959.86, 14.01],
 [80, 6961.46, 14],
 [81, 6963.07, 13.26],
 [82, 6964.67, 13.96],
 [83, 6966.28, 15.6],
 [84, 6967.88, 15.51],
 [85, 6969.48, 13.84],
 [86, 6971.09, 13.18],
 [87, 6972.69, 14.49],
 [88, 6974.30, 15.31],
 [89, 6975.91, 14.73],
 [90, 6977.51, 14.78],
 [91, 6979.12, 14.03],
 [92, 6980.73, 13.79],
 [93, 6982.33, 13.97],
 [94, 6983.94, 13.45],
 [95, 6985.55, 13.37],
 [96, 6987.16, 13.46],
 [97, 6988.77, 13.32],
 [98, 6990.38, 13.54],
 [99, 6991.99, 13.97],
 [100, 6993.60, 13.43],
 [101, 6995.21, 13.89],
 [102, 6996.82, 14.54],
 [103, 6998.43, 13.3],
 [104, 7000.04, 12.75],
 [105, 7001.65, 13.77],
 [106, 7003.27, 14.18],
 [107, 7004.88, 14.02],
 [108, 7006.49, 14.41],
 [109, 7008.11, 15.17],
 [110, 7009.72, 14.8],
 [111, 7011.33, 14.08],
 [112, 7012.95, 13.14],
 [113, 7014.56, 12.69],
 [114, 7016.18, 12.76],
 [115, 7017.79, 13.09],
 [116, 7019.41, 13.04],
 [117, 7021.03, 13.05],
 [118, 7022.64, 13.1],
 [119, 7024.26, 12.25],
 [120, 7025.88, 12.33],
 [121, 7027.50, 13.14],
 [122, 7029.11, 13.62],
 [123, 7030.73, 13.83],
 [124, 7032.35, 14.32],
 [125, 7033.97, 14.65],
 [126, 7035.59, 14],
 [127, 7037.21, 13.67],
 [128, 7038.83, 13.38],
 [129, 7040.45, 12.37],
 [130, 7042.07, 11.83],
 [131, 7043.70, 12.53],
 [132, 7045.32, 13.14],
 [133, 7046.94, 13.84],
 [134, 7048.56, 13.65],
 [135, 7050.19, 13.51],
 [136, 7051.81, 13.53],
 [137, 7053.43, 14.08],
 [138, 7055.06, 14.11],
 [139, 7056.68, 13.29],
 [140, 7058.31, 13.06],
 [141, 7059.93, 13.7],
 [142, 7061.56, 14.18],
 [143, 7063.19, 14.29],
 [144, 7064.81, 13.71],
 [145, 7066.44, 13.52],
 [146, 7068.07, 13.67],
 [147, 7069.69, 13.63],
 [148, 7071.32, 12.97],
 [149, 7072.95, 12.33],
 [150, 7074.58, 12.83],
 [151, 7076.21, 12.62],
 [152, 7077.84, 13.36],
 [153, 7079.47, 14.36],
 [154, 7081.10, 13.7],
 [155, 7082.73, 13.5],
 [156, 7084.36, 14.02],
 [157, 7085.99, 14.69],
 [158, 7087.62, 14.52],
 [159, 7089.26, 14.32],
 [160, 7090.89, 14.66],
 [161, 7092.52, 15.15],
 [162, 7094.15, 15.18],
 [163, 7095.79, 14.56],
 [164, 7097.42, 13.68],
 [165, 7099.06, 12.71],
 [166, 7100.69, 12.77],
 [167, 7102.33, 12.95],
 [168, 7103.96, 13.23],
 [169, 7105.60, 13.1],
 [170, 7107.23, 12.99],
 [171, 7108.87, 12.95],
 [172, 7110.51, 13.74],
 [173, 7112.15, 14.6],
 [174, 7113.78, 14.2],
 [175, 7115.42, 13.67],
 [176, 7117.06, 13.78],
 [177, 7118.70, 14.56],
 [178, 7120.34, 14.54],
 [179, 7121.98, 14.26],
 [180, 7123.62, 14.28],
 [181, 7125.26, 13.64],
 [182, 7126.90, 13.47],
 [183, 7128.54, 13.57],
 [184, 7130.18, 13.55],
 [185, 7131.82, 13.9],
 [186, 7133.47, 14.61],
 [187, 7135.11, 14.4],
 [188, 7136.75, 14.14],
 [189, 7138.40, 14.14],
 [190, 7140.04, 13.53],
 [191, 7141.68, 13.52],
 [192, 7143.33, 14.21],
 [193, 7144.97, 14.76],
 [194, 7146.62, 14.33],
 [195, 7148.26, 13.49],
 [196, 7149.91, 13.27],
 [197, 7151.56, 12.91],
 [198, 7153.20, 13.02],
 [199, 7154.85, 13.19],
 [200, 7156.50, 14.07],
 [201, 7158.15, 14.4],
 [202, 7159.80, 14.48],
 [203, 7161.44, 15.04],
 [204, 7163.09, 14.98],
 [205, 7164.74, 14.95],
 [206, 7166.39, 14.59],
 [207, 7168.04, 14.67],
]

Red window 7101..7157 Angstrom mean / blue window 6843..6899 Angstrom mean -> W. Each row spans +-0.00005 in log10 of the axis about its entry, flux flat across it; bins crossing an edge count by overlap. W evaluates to 1.1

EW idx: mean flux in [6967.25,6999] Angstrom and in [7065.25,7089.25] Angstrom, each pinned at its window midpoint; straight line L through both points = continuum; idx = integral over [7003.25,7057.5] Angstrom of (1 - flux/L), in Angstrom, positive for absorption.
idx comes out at 1.2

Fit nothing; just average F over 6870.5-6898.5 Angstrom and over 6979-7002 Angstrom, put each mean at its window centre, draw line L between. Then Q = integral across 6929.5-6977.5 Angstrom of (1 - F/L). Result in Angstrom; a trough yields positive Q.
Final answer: -2.22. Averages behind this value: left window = 12.6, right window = 13.6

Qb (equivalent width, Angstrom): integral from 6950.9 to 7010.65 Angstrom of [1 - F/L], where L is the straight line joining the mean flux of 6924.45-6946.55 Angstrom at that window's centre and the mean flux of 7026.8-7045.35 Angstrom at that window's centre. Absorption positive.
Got -2.51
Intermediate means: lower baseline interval 13.5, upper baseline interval 13.4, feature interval 14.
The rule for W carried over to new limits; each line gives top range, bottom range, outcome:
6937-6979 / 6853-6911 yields 1.04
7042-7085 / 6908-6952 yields 1.00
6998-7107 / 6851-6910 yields 1.02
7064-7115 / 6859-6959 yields 1.02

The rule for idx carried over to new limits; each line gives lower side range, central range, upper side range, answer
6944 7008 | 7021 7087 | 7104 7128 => 1.87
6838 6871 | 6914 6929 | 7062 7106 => 0.45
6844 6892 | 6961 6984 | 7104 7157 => -1.53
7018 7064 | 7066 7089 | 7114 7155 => 0.04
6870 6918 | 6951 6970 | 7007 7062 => -1.13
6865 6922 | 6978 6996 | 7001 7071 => -0.29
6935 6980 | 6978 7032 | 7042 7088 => 0.71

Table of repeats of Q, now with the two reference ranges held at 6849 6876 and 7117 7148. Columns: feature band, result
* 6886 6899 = 0.90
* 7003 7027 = 0.54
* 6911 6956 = 0.23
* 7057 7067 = 0.11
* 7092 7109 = 0.50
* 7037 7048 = 0.71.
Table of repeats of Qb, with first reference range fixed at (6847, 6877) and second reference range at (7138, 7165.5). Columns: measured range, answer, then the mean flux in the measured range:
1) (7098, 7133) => 0.70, 13.6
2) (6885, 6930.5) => -0.01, 13.4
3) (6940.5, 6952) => 0.28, 13.2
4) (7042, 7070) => 0.46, 13.6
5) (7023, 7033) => 0.36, 13.2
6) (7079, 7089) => -0.20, 14.1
